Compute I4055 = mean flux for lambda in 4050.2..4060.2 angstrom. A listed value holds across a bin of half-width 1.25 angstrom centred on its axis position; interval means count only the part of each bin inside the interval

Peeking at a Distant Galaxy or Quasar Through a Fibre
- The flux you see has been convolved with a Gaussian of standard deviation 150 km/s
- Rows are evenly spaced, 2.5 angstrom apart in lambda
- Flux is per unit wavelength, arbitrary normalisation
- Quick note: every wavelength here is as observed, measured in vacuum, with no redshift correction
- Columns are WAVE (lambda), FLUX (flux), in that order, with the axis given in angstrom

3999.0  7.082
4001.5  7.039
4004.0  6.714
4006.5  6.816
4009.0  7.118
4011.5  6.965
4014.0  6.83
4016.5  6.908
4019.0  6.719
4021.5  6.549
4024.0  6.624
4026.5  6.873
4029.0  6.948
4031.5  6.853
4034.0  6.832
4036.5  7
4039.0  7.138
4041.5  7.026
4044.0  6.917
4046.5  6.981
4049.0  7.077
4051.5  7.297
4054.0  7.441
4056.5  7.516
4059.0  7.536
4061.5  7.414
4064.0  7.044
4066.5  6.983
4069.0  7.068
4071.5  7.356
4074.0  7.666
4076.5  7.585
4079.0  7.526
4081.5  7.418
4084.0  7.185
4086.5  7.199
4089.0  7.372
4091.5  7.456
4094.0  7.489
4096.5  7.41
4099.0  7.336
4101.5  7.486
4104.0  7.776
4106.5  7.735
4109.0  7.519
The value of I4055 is 7.45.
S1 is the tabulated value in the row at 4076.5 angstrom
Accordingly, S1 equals 7.585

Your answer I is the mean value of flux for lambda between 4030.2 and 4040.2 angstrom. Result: 6.95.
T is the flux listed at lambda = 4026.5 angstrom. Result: 6.873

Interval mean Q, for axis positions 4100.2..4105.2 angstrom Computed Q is 7.63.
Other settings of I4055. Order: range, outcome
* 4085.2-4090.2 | 7.28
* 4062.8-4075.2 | 7.22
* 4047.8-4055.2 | 7.27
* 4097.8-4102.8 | 7.42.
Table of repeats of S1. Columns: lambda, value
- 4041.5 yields 7.026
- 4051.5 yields 7.297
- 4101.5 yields 7.486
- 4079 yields 7.526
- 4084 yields 7.185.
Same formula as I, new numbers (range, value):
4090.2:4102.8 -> 7.44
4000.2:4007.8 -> 6.86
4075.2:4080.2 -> 7.56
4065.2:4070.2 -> 7.03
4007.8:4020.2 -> 6.91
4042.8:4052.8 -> 7.07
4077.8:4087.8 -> 7.33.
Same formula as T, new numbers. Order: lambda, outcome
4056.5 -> 7.516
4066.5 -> 6.983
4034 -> 6.832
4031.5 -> 6.853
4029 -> 6.948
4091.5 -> 7.456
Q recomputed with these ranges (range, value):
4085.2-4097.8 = 7.38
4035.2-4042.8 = 7.05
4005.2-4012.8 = 6.96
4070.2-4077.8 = 7.53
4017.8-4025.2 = 6.63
